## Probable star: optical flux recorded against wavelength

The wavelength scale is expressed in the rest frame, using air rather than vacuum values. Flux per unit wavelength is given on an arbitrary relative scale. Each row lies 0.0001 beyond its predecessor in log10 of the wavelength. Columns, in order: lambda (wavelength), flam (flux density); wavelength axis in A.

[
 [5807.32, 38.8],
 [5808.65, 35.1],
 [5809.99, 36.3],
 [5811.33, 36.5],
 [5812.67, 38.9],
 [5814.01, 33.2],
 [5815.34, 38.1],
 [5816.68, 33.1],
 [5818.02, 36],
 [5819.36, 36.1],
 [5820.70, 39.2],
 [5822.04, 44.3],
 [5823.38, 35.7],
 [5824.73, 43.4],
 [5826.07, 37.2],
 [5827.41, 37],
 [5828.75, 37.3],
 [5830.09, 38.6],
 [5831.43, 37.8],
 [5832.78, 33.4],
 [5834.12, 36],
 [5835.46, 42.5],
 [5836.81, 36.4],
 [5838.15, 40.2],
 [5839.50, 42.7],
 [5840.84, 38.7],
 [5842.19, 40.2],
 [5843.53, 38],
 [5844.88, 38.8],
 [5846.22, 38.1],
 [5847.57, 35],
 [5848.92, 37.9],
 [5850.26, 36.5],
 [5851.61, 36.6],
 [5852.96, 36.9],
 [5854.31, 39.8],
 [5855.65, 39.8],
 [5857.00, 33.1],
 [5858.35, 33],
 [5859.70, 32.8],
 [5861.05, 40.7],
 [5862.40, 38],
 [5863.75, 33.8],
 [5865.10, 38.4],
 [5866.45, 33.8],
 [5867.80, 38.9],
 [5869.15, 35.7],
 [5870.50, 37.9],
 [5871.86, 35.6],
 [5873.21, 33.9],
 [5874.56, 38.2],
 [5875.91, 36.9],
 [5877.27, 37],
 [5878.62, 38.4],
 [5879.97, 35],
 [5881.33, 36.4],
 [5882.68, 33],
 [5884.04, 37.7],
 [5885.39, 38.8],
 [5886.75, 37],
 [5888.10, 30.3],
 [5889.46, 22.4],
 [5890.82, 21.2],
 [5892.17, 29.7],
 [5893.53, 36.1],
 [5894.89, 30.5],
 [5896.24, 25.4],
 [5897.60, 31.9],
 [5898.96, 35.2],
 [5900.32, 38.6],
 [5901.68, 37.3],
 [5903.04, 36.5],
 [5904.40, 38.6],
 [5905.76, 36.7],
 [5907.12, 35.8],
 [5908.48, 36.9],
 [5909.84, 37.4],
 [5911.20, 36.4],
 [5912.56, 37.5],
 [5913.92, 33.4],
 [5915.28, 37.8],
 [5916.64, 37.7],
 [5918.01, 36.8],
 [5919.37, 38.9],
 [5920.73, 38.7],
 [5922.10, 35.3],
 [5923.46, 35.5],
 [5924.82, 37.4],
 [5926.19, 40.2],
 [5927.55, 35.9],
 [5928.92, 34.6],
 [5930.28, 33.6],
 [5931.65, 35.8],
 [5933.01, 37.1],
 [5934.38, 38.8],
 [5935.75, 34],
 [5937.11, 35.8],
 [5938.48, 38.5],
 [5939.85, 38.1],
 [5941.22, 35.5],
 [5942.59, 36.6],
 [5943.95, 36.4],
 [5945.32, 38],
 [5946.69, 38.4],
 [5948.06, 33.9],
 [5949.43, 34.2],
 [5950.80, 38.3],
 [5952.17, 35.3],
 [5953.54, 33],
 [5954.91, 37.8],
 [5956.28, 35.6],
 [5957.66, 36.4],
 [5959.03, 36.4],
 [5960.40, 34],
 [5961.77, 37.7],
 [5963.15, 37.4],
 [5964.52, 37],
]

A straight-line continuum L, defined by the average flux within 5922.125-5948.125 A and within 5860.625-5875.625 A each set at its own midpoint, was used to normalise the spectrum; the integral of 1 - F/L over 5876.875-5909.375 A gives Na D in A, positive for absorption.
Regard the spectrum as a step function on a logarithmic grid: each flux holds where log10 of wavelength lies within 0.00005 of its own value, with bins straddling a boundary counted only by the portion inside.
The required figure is 2.4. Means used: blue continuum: 36.8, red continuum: 36.6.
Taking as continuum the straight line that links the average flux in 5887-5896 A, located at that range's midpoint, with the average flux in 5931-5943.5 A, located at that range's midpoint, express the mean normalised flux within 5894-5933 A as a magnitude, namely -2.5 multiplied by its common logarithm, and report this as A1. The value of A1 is -0.11 mag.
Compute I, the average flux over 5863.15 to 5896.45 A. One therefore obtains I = 34.2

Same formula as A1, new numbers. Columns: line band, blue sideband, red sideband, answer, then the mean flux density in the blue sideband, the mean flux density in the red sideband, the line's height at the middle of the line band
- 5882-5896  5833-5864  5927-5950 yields 0.175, 37.6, 36.2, 37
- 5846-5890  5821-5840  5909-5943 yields 0.057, 38.7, 36.7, 37.9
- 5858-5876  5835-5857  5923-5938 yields 0.047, 38.4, 36.3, 37.9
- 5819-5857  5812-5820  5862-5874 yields -0.066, 35.9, 36.2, 36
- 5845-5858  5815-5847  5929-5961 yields 0.024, 38.3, 36.1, 37.9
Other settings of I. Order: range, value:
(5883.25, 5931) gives 35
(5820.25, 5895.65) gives 36.4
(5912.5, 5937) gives 36.6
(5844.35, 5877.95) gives 36.7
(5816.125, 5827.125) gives 38.1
